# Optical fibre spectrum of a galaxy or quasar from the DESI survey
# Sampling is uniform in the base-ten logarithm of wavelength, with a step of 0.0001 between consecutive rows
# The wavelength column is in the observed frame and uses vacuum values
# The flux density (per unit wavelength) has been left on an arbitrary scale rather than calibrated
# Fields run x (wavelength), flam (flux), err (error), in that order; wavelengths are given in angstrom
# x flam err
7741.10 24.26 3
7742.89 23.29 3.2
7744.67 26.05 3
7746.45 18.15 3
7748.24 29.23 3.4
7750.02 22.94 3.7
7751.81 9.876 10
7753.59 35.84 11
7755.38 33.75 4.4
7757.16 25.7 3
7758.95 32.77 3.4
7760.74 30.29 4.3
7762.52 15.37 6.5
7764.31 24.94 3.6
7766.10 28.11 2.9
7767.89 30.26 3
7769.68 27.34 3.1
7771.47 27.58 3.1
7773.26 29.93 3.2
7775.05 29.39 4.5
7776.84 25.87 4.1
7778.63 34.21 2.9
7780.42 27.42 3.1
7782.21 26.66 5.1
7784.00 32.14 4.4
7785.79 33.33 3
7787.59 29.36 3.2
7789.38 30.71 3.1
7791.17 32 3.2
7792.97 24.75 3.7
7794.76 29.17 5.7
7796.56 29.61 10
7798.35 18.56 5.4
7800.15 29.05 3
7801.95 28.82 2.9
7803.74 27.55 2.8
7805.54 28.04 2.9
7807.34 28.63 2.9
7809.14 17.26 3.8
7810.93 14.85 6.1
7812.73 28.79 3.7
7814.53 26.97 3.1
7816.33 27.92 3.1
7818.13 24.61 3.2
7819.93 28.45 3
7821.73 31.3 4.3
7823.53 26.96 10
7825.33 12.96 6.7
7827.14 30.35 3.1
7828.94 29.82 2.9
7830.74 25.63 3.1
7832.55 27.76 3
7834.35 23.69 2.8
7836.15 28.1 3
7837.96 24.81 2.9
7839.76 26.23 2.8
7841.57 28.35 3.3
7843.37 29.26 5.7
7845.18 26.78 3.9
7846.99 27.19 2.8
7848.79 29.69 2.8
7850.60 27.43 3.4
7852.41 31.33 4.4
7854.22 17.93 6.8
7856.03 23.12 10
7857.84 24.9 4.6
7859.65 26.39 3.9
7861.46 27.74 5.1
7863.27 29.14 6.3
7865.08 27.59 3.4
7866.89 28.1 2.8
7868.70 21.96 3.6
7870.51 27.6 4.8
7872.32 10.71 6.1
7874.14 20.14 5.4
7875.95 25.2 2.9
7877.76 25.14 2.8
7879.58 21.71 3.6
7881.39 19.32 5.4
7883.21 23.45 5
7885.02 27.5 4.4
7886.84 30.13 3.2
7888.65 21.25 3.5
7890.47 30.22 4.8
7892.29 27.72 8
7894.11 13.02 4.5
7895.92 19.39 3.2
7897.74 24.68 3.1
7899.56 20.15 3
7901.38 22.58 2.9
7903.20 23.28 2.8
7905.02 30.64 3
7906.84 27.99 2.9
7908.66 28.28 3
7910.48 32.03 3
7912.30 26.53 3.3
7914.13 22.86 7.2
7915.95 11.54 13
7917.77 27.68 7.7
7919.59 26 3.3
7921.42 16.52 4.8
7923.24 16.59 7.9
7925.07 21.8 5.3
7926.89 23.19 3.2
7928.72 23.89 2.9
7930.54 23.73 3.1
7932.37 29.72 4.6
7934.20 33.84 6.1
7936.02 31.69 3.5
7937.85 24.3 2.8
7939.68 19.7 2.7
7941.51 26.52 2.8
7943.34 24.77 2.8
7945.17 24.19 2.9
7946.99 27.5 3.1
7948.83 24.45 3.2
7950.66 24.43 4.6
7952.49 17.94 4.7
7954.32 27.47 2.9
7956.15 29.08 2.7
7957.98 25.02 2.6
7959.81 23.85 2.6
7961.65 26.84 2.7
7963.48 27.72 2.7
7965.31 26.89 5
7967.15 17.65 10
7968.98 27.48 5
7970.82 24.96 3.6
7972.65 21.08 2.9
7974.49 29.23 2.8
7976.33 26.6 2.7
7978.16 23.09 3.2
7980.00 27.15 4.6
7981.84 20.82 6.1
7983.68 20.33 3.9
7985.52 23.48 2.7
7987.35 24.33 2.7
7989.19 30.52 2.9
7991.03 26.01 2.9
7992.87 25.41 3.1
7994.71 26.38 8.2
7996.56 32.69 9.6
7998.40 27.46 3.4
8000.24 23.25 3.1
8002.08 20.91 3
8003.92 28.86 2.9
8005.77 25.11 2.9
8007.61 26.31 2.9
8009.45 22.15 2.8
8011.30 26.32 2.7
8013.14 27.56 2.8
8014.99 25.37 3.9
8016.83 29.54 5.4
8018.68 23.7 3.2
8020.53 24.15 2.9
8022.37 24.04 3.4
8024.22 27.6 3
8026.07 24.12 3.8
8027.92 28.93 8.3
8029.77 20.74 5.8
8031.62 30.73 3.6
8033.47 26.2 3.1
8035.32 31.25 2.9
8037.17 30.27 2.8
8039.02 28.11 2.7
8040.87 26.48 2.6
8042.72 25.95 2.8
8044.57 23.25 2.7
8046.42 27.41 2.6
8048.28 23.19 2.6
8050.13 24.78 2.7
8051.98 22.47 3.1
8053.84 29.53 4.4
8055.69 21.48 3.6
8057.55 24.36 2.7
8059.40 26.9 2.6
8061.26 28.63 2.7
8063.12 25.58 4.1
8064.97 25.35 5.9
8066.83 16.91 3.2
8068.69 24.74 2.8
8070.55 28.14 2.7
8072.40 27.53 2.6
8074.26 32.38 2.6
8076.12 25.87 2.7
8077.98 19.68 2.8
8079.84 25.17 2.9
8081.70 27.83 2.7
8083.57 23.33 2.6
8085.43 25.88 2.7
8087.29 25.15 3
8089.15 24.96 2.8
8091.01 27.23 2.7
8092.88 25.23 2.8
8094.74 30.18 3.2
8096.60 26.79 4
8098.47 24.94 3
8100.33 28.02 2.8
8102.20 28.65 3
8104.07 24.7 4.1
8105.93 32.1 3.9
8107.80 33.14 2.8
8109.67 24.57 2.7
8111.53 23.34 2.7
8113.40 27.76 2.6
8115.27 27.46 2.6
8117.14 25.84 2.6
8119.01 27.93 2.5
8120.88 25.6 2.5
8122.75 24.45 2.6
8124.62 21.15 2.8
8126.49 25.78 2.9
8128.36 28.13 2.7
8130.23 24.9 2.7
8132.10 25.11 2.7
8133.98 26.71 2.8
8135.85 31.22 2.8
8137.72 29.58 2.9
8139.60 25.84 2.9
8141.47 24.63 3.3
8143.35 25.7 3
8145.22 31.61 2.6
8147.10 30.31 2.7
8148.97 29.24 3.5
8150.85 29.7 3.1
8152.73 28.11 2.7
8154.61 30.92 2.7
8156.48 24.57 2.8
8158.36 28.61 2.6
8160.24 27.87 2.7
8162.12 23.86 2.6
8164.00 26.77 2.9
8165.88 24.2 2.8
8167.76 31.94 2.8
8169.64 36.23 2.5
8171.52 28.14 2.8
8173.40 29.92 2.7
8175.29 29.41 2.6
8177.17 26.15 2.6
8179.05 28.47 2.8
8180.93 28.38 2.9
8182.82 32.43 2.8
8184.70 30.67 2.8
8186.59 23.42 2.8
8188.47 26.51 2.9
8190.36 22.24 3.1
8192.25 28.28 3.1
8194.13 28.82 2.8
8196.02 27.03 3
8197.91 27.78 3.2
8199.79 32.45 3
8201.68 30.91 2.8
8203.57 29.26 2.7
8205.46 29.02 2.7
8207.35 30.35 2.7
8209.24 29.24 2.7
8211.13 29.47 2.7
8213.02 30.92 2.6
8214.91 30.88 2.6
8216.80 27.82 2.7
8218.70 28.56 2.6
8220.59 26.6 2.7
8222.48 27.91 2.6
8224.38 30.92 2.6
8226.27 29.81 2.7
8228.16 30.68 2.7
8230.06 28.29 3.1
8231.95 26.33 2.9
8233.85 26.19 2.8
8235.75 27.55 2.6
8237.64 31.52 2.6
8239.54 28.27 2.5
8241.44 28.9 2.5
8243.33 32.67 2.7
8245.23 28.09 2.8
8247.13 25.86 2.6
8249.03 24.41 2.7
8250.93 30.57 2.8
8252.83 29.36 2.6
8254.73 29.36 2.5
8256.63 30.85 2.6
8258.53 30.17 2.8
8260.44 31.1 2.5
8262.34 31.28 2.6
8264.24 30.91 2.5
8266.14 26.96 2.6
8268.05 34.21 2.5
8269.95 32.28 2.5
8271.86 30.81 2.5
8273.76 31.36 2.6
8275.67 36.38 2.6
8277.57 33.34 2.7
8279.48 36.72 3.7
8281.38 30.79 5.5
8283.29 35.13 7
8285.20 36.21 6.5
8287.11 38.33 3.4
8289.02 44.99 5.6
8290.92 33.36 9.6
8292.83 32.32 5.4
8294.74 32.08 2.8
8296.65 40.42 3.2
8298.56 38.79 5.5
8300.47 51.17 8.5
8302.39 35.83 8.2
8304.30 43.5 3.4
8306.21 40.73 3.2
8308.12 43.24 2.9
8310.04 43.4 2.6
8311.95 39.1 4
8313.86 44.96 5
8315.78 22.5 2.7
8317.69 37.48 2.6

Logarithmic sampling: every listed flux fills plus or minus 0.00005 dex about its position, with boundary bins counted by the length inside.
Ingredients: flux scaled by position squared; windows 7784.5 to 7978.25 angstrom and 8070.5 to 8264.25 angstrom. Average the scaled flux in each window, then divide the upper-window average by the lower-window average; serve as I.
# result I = 1.19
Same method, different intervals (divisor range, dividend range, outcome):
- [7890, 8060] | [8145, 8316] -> 1.32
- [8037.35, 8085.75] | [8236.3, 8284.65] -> 1.27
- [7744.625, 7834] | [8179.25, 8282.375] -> 1.23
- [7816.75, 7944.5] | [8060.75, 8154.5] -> 1.13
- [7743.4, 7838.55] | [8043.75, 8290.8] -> 1.16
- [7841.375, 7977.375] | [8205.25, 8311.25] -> 1.43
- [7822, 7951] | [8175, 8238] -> 1.24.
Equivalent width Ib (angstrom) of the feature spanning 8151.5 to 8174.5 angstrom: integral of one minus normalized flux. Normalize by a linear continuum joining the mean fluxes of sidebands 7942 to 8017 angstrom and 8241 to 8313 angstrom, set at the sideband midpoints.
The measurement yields 1.8 angstrom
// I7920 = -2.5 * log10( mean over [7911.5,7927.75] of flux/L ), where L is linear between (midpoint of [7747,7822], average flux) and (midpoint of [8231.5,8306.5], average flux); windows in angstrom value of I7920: 0.33 mag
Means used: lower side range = 27.3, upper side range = 33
